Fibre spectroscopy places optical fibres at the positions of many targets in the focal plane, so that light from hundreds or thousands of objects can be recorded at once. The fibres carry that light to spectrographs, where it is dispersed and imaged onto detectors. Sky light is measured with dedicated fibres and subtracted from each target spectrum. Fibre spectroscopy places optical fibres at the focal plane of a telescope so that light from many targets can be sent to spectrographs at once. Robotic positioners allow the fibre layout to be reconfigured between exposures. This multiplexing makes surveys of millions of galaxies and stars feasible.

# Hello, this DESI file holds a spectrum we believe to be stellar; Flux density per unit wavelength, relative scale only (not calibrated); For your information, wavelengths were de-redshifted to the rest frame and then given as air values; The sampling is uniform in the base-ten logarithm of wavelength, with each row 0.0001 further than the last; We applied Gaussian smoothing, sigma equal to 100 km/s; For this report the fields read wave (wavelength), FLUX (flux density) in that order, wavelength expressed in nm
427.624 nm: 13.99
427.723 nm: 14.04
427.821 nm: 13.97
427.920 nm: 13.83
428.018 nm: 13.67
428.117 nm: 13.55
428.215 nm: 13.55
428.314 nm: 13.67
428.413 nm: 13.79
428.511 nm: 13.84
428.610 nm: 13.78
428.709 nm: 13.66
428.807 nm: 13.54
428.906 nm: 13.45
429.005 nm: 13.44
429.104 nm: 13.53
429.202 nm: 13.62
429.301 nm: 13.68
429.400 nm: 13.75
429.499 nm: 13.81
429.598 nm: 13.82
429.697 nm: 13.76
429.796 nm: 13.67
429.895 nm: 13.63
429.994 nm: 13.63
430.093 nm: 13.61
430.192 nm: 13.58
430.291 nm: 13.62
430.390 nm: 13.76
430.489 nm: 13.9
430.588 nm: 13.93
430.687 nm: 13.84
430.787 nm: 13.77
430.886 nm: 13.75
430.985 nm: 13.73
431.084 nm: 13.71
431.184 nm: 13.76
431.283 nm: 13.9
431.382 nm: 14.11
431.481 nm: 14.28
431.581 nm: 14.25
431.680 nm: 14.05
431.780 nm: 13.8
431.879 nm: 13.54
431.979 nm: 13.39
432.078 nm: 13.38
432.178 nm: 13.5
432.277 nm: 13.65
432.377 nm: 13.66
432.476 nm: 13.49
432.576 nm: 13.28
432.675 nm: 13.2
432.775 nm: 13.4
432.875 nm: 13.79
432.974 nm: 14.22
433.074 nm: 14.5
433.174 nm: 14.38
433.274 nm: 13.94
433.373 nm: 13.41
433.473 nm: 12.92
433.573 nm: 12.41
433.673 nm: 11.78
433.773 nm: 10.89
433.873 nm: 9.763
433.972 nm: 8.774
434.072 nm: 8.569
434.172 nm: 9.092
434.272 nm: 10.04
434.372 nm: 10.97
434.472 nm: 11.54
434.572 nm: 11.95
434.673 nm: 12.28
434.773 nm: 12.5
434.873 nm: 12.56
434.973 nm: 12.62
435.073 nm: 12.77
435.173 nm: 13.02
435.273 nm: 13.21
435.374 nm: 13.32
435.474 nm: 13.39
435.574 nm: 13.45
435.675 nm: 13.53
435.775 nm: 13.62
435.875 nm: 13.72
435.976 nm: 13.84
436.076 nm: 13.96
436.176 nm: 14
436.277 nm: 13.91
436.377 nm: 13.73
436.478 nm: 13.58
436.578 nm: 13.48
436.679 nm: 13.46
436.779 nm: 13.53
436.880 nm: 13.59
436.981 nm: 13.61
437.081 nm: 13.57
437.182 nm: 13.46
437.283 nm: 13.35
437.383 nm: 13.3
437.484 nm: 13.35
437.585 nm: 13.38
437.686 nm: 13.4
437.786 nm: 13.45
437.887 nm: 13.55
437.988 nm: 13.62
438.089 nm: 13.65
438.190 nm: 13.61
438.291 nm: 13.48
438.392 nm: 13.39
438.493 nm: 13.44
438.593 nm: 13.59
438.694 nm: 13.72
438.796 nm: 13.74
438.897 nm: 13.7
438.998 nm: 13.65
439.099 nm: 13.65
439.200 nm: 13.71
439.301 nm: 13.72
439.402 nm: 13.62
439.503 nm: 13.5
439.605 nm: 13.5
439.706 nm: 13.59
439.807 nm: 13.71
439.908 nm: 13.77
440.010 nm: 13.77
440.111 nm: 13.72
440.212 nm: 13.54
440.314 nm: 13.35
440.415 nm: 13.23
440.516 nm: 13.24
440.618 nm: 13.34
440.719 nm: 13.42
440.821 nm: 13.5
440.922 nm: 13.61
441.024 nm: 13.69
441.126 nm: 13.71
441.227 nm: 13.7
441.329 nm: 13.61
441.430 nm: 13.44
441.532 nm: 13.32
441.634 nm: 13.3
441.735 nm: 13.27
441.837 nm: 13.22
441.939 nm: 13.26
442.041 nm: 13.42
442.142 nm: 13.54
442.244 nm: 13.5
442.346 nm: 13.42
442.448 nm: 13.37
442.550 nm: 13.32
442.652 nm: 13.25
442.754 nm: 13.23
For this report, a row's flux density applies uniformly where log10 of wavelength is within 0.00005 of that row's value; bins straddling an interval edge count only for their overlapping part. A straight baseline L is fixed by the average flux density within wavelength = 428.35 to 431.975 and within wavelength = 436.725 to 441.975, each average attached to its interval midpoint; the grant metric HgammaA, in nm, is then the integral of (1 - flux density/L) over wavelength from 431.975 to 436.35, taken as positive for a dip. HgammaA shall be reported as 0.30 nm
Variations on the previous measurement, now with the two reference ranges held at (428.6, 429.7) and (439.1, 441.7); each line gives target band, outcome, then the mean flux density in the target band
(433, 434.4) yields 0.21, 11.6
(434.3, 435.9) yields 0.10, 12.7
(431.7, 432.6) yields 0.00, 13.5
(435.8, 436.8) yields -0.01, 13.7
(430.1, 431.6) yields -0.02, 13.8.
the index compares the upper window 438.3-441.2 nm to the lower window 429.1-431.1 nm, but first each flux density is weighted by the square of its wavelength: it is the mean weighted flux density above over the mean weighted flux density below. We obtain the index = 1.03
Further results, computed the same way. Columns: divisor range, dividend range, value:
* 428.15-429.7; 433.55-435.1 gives 0.83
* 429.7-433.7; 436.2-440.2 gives 1.02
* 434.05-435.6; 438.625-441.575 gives 1.16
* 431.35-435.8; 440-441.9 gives 1.09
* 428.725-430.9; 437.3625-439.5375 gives 1.03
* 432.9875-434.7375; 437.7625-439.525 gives 1.19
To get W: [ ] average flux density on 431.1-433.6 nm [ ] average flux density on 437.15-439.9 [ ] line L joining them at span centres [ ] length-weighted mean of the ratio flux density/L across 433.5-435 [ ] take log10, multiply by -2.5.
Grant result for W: 0.23 mag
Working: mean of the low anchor 13.7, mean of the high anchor 13.6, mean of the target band 11.1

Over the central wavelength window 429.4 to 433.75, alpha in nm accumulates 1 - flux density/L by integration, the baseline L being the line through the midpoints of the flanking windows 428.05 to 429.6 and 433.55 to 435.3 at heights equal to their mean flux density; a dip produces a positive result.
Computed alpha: -0.399 nm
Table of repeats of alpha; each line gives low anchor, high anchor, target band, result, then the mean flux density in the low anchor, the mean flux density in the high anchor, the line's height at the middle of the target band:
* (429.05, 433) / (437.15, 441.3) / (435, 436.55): 0.01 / 13.7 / 13.5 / 13.6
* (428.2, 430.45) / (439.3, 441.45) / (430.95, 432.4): -0.02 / 13.7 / 13.6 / 13.6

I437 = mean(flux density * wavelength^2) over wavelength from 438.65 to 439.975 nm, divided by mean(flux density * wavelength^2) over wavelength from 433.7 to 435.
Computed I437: 1.3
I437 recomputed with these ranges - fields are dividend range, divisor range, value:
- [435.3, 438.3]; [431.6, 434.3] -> 1.09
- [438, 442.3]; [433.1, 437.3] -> 1.09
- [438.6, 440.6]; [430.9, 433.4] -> 1.02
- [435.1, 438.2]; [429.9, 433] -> 1.01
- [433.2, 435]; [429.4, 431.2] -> 0.85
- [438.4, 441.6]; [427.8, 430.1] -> 1.04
